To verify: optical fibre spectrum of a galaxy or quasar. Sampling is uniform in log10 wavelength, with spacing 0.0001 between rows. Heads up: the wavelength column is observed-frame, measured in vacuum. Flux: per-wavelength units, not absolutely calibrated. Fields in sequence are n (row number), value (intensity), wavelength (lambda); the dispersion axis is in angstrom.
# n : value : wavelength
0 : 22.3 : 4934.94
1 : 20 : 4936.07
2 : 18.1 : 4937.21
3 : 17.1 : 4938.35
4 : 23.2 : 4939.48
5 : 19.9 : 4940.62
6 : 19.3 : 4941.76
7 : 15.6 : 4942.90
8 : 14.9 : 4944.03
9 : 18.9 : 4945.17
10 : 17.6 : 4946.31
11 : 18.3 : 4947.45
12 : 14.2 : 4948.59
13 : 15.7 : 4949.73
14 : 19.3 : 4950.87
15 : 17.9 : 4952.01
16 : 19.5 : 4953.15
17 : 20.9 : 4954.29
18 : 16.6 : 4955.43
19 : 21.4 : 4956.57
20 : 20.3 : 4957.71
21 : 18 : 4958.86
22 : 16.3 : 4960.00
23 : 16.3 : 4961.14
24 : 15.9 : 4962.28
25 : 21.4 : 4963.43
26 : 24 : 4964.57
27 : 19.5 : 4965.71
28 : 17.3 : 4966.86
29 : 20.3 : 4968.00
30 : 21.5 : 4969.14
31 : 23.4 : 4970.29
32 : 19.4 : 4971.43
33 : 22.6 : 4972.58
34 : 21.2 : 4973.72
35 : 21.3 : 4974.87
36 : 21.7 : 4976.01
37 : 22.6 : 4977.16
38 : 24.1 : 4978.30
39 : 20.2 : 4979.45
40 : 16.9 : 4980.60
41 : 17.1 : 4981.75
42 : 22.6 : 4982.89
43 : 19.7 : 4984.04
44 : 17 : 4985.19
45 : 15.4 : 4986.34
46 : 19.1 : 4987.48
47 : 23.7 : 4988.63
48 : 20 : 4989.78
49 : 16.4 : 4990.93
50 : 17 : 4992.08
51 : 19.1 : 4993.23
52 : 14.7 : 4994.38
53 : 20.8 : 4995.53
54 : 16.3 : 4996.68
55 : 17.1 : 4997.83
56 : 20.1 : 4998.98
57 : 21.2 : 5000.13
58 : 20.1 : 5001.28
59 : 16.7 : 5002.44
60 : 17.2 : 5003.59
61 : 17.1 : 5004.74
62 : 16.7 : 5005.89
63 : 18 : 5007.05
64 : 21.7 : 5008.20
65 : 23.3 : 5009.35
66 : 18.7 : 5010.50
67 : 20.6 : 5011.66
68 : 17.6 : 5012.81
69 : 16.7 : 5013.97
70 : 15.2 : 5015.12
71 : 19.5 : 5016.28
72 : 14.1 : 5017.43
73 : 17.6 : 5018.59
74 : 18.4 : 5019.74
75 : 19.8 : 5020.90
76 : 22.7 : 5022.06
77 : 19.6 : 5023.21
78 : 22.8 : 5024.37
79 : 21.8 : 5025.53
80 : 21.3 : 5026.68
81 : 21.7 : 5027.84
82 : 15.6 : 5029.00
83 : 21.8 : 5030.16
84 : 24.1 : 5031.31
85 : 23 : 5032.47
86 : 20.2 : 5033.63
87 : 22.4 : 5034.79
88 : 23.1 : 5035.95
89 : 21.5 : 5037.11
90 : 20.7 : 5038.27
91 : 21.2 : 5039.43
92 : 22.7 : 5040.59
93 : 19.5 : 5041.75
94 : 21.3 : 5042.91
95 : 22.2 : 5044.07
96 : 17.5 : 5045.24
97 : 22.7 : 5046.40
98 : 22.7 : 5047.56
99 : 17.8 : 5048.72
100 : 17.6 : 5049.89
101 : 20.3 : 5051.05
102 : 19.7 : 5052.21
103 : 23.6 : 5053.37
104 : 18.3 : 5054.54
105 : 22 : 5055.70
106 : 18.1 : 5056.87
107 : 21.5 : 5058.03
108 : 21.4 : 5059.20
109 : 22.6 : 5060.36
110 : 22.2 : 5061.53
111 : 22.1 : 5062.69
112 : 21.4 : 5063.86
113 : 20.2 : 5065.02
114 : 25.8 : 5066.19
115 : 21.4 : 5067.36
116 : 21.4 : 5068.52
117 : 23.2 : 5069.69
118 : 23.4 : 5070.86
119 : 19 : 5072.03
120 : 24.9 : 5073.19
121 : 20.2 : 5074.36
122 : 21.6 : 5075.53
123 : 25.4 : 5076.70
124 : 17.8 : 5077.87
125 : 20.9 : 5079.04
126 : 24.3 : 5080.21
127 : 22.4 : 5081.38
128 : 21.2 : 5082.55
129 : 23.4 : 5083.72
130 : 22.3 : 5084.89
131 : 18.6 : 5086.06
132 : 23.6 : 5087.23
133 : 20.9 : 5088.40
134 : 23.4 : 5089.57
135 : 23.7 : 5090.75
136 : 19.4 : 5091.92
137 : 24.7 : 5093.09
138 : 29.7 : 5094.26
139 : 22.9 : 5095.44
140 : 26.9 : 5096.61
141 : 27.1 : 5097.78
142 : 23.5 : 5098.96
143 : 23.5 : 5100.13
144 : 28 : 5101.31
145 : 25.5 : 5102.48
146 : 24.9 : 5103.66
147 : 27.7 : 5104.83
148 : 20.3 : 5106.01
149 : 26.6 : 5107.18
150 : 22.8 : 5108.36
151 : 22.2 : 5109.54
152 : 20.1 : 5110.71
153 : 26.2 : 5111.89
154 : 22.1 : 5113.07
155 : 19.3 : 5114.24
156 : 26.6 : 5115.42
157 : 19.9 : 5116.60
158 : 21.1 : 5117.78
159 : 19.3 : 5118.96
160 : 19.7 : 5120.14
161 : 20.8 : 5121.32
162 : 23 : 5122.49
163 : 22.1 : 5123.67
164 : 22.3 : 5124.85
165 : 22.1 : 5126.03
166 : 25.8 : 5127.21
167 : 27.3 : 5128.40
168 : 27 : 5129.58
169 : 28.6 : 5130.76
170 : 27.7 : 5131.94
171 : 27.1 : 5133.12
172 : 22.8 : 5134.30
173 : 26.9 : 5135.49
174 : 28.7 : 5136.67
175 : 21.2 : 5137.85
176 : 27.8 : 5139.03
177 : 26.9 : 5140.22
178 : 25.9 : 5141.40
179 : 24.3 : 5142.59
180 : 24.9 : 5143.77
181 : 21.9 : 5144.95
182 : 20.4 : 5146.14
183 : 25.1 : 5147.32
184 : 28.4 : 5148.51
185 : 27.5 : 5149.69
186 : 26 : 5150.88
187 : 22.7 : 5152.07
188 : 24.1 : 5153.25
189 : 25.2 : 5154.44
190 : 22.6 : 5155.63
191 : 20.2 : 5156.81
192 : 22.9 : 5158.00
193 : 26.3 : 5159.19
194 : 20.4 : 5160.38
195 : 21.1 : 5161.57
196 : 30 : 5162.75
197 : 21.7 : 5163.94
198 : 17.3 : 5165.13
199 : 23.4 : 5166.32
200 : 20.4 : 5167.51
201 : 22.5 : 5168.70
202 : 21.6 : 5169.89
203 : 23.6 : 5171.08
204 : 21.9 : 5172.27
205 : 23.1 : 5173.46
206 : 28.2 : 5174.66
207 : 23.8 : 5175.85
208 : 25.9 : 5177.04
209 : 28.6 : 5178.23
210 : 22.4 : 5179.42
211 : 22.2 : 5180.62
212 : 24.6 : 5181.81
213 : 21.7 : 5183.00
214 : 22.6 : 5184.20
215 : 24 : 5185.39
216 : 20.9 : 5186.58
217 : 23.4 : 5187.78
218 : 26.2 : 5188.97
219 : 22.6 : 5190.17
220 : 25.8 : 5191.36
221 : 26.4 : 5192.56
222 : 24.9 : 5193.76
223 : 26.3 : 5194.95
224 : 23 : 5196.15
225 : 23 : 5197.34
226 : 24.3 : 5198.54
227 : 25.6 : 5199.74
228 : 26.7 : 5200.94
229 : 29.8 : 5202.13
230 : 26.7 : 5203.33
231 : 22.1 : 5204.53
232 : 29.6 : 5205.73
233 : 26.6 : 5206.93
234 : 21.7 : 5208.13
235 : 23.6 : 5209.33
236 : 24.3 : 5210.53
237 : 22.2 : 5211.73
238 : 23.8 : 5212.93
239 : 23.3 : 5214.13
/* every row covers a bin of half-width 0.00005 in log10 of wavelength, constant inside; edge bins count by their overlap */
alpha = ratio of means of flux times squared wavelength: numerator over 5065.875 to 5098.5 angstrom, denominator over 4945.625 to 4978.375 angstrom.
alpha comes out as 1.2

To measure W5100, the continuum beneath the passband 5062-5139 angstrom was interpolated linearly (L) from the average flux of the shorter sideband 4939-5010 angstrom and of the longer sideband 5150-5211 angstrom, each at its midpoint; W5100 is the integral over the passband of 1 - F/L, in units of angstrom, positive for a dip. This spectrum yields -4.28 angstrom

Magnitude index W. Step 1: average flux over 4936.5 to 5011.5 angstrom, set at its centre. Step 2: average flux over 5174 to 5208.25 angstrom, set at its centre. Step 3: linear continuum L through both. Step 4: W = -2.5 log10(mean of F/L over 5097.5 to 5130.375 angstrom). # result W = -0.03 mag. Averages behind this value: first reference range 19.1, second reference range 24.8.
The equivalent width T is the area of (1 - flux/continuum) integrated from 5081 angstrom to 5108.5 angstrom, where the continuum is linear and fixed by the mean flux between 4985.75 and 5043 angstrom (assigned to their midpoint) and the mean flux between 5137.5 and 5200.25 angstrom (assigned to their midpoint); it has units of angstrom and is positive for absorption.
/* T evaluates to -2.6 angstrom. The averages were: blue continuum 19.5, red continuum 23.9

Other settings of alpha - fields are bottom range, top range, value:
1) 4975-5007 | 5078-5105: 1.30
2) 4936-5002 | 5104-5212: 1.35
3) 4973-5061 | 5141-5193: 1.27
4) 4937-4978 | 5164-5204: 1.36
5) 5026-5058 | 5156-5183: 1.17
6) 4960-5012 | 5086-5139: 1.30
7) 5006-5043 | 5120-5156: 1.28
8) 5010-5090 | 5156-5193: 1.17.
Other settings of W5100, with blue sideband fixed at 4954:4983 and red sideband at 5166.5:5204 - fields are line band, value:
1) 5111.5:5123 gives 0.6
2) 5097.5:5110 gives -1.1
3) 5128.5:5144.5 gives -1.9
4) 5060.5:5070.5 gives -0.1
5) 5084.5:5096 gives -0.3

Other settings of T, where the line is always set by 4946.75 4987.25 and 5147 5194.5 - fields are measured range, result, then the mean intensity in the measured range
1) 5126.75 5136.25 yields -1.55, 26.7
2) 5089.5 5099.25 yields -1.11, 24.7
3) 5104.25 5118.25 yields -0.25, 22.9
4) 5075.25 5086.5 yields 0.02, 21.8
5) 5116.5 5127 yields 0.64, 21.4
